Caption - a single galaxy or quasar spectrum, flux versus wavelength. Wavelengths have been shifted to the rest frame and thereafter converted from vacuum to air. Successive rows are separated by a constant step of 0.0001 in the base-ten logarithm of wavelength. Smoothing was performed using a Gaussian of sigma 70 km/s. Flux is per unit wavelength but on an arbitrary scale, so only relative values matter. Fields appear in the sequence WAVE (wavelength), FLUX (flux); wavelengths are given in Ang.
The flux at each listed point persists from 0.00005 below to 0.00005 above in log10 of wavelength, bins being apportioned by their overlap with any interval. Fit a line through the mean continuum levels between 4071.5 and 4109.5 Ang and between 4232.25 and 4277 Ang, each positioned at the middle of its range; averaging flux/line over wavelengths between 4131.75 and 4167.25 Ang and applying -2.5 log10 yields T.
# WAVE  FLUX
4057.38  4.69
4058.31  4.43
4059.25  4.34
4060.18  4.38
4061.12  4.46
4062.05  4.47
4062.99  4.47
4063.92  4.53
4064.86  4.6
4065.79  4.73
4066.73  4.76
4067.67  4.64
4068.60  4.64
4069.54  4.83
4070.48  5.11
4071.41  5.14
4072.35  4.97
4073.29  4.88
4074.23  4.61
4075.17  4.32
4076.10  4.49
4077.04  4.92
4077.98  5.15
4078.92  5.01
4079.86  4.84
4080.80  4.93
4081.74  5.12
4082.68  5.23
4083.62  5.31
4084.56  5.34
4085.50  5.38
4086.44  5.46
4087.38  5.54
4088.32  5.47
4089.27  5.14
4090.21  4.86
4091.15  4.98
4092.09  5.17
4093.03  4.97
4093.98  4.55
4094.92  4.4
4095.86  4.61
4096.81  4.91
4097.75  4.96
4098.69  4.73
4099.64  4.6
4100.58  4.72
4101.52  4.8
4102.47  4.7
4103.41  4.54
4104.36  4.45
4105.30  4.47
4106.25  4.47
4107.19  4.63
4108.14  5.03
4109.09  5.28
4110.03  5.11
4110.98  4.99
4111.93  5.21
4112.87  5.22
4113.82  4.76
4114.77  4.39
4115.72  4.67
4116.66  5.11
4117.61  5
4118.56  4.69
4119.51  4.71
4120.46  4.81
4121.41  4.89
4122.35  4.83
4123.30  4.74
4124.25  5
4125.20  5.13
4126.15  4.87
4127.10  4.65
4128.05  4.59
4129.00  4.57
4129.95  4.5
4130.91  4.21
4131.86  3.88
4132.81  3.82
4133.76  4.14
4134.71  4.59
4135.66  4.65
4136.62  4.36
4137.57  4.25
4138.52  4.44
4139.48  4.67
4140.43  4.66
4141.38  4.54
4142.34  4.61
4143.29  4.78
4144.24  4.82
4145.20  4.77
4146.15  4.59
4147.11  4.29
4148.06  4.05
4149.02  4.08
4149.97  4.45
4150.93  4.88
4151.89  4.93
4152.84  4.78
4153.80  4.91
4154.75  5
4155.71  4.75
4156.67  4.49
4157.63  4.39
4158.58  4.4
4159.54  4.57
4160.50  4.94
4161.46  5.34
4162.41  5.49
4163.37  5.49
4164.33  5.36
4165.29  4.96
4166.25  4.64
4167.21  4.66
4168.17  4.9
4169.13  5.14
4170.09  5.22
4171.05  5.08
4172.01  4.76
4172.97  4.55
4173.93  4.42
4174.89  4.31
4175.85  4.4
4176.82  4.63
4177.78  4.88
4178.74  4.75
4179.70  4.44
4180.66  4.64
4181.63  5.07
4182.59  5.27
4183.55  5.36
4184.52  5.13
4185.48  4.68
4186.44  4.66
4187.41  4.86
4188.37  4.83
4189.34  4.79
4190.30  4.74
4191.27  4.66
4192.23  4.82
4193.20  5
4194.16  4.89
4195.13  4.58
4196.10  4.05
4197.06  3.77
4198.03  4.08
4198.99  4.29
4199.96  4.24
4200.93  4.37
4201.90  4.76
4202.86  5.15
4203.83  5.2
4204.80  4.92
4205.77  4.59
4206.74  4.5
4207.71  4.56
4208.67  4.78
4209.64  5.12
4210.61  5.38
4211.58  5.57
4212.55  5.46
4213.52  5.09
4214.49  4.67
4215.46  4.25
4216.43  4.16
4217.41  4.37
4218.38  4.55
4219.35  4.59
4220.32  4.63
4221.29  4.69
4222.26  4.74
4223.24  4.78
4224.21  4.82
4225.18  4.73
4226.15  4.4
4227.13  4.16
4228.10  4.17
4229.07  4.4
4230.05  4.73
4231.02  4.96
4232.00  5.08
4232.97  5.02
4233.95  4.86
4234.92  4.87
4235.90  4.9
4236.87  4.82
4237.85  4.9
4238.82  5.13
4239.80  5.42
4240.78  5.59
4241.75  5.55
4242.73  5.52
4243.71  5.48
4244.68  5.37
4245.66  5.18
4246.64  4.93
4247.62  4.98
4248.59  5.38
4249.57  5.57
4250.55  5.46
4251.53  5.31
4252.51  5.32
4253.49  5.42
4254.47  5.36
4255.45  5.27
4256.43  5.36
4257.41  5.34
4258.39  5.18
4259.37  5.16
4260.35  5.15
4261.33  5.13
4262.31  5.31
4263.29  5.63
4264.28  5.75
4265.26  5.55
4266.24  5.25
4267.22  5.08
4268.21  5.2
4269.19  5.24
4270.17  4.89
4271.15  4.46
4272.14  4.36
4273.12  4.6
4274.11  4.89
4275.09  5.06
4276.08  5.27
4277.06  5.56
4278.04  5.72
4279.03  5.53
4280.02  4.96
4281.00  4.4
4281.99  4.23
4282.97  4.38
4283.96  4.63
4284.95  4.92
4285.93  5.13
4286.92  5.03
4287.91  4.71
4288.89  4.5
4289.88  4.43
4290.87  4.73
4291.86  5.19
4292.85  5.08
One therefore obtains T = 0.08 mag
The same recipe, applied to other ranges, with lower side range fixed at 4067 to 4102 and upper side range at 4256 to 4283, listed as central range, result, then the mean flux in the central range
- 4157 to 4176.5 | 0.04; 4.85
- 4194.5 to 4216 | 0.08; 4.7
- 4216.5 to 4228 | 0.11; 4.56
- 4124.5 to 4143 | 0.11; 4.49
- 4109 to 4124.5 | 0.02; 4.9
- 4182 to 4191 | 0.02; 4.92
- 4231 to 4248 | -0.01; 5.15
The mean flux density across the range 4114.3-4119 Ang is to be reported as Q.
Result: 4.77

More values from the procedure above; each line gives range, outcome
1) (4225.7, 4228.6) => 4.24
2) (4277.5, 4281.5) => 5.15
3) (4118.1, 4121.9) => 4.78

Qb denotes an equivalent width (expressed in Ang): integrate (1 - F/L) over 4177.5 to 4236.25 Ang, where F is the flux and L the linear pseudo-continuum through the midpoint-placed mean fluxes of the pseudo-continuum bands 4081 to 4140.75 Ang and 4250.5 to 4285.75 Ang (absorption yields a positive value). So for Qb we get 3.1 Ang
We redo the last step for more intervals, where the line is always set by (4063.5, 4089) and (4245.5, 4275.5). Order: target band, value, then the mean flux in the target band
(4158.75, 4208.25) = 3.1 Ang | 4.77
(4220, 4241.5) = 1.4 Ang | 4.82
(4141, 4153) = 1.1 Ang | 4.58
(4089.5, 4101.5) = 0.5 Ang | 4.8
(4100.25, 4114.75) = 0.5 Ang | 4.81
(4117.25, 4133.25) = 1.2 Ang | 4.64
